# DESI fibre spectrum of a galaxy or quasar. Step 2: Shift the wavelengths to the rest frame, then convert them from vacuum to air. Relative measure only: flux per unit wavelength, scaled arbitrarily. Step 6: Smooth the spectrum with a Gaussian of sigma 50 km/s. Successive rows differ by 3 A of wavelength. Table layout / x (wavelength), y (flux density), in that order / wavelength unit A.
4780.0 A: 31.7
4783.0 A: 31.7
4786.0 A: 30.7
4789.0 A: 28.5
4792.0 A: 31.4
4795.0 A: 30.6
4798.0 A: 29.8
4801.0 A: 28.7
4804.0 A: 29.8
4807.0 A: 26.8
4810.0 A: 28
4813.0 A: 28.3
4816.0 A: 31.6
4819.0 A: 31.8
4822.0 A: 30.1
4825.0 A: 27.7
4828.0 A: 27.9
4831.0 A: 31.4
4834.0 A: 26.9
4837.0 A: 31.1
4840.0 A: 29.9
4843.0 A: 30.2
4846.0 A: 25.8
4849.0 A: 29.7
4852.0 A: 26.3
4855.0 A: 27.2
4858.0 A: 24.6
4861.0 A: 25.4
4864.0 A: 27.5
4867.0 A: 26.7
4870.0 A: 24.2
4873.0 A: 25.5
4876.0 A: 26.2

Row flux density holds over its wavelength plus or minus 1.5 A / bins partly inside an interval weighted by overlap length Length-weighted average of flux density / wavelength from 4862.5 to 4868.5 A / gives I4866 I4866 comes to 27.1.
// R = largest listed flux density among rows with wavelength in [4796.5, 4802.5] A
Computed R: 29.8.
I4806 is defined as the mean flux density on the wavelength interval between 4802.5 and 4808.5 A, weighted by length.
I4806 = 28.3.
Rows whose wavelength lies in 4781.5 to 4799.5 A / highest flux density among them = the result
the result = 31.7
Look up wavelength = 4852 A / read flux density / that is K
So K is 26.3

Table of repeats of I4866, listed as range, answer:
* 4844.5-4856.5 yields 27.2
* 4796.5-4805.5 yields 29.4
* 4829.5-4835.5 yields 29.1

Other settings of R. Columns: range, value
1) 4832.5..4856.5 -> 31.1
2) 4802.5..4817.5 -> 31.6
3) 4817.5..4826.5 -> 31.8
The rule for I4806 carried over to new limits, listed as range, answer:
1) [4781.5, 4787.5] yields 31.2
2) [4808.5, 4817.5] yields 29.3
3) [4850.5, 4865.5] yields 26.2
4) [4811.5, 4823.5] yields 30.4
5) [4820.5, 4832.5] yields 29.3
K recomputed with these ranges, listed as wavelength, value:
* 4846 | 25.8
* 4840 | 29.9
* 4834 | 26.9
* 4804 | 29.8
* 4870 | 24.2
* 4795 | 30.6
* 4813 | 28.3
